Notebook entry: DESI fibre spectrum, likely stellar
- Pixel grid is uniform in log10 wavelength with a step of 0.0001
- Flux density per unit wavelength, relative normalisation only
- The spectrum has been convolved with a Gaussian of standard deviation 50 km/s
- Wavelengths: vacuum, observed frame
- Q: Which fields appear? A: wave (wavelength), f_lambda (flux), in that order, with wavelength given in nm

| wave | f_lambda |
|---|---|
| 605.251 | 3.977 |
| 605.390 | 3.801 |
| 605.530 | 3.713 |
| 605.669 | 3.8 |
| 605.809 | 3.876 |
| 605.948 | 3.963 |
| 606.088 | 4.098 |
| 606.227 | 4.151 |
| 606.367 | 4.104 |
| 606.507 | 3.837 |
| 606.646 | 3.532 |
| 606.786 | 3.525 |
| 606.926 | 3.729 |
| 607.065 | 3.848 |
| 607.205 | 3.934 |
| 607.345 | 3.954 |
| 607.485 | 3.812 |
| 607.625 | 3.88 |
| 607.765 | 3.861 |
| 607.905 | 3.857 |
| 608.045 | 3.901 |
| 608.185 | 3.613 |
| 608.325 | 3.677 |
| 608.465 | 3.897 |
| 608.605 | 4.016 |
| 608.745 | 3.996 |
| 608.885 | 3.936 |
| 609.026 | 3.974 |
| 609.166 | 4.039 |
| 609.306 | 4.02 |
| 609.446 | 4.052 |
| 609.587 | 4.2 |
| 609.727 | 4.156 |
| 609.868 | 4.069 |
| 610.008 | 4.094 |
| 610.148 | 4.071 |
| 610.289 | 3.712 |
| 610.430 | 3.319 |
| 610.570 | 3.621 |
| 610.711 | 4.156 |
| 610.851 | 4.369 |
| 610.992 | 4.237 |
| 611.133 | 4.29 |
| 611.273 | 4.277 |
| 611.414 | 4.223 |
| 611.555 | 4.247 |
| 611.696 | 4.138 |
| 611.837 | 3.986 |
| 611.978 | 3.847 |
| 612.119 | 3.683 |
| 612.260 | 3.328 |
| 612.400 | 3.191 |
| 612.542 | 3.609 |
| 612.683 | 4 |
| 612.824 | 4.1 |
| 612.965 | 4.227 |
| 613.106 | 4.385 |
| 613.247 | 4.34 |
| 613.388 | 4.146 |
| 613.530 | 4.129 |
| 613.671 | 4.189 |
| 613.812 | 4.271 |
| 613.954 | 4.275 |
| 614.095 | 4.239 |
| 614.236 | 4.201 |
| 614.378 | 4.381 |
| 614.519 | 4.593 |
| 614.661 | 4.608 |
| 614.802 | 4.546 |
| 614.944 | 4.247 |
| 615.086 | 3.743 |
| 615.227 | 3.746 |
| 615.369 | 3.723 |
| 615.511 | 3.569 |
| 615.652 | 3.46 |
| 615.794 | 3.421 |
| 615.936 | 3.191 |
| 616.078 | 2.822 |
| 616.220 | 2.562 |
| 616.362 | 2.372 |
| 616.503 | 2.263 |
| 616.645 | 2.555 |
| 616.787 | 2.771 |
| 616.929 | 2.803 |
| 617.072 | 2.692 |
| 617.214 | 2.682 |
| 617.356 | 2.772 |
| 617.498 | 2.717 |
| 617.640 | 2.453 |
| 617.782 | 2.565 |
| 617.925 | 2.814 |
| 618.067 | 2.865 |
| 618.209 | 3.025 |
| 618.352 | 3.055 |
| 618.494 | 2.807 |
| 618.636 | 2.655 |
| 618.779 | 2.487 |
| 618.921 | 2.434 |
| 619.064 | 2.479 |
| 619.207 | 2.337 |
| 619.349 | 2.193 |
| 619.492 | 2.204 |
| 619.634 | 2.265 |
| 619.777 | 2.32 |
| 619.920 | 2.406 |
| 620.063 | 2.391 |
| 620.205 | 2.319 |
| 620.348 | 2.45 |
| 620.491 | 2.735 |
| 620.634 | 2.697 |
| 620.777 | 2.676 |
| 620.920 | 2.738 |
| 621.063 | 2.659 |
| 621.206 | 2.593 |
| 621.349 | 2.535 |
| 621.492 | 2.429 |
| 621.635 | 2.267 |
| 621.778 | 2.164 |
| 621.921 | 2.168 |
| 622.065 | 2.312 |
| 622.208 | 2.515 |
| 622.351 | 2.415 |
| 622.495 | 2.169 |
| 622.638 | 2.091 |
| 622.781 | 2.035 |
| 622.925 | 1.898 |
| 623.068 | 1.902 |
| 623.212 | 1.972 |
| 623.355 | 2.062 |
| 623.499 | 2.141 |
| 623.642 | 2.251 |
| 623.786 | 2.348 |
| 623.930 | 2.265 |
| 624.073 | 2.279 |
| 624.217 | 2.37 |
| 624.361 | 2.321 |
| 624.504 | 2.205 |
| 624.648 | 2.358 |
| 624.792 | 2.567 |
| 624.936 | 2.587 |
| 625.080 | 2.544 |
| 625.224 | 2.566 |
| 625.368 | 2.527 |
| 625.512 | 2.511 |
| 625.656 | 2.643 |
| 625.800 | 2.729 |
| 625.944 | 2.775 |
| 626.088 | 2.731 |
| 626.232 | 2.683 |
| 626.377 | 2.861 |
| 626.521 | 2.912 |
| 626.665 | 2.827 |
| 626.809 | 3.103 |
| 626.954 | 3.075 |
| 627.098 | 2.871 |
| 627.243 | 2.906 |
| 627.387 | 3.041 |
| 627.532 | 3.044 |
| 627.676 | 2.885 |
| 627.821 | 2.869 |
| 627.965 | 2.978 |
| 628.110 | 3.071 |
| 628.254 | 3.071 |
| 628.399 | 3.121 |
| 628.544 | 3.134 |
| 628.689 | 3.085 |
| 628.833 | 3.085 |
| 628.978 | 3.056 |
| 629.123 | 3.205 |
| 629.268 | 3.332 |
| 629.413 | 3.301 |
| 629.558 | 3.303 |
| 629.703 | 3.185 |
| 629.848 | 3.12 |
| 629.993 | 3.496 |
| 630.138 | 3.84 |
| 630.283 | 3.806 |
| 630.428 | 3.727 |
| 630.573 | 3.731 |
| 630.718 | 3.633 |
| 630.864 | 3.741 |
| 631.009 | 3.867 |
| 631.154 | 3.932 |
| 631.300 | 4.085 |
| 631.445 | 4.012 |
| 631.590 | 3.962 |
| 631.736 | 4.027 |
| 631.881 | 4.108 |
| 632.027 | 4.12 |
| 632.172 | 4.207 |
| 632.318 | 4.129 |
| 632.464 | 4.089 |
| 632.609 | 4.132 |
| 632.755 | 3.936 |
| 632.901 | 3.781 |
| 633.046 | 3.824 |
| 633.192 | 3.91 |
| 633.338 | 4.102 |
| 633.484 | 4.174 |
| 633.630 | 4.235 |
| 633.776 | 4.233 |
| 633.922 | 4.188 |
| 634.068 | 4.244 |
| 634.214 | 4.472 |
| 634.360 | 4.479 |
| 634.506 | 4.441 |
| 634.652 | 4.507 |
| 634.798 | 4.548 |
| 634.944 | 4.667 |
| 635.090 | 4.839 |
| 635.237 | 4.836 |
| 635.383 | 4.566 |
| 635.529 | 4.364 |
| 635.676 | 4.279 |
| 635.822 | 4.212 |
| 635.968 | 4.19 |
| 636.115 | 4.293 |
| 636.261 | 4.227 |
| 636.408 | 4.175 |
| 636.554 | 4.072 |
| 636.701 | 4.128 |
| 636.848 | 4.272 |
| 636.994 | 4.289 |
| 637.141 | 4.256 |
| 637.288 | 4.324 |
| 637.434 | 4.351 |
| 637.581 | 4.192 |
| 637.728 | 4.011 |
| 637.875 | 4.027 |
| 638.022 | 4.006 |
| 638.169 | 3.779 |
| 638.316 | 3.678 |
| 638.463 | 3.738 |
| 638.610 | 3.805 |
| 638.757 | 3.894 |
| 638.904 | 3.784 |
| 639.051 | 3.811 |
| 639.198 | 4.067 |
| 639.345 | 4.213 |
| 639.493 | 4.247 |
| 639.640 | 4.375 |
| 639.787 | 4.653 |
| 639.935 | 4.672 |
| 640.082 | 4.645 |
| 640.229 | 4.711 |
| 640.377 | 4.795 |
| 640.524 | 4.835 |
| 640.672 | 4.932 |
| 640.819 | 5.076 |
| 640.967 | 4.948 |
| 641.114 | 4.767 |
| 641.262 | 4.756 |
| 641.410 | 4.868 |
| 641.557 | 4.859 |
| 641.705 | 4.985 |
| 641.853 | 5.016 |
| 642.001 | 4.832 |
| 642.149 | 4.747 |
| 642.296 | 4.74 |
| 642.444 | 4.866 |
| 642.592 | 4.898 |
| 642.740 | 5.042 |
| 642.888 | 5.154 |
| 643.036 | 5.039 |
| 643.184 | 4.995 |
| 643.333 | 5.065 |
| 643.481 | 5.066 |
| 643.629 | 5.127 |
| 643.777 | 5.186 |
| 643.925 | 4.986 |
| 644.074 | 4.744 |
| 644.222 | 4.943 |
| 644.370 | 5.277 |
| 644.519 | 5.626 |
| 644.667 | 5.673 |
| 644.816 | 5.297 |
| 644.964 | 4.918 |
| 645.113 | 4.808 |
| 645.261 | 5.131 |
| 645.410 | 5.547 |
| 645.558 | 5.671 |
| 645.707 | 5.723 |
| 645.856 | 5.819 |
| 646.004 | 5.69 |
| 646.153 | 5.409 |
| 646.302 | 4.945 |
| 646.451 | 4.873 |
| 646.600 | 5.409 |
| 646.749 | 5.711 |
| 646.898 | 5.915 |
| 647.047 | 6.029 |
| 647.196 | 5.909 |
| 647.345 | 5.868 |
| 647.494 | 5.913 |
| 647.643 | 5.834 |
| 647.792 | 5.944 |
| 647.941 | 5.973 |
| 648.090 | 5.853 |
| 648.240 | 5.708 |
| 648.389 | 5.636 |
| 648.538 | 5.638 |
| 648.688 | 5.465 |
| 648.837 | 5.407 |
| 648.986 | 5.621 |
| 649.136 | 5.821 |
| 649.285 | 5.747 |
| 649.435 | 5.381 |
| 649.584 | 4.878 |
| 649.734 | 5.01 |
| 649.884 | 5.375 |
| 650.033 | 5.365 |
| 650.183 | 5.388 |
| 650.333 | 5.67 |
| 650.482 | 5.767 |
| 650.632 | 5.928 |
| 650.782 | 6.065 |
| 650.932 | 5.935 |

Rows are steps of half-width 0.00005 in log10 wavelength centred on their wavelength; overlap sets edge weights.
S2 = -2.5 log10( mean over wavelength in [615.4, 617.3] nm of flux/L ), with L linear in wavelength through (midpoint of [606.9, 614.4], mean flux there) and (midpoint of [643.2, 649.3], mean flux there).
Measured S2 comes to 0.42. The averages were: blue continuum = 3.99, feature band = 2.88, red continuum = 5.48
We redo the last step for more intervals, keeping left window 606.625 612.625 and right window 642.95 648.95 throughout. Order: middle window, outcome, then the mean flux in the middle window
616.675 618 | 0.49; 2.69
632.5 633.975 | 0.21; 4.05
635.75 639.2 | 0.24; 4.07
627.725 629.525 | 0.45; 3.11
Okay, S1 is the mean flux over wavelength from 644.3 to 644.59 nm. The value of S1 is 5.44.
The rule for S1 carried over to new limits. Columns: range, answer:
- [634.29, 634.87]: 4.5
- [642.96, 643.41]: 5.03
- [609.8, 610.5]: 3.85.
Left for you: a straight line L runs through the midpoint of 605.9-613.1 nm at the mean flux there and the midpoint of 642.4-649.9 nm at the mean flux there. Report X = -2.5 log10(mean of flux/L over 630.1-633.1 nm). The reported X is 0.22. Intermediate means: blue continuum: 3.93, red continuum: 5.41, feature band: 3.94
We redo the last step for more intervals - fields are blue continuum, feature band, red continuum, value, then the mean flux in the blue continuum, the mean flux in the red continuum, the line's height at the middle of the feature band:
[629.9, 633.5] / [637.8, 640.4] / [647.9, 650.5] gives 0.114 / 3.93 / 5.53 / 4.6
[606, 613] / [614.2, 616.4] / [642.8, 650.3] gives 0.124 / 3.93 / 5.43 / 4.16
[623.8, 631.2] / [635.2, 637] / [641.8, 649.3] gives -0.043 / 2.99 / 5.38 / 4.13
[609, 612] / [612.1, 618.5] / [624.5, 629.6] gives 0.074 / 4.05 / 2.88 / 3.71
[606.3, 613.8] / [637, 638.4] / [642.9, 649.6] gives 0.243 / 3.95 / 5.45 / 5.1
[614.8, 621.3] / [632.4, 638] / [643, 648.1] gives 0.043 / 2.79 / 5.42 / 4.43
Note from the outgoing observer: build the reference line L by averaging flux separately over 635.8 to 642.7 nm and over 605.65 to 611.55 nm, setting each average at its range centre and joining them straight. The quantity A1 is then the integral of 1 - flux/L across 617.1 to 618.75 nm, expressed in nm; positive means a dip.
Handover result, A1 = 0.54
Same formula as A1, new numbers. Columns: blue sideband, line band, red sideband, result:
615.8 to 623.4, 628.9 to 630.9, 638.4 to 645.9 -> 0.07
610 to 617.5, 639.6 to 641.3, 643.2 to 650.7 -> 0.12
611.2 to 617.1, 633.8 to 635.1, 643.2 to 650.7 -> 0.10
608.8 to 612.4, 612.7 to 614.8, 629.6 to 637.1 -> -0.15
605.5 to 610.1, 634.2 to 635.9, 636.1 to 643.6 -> -0.04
